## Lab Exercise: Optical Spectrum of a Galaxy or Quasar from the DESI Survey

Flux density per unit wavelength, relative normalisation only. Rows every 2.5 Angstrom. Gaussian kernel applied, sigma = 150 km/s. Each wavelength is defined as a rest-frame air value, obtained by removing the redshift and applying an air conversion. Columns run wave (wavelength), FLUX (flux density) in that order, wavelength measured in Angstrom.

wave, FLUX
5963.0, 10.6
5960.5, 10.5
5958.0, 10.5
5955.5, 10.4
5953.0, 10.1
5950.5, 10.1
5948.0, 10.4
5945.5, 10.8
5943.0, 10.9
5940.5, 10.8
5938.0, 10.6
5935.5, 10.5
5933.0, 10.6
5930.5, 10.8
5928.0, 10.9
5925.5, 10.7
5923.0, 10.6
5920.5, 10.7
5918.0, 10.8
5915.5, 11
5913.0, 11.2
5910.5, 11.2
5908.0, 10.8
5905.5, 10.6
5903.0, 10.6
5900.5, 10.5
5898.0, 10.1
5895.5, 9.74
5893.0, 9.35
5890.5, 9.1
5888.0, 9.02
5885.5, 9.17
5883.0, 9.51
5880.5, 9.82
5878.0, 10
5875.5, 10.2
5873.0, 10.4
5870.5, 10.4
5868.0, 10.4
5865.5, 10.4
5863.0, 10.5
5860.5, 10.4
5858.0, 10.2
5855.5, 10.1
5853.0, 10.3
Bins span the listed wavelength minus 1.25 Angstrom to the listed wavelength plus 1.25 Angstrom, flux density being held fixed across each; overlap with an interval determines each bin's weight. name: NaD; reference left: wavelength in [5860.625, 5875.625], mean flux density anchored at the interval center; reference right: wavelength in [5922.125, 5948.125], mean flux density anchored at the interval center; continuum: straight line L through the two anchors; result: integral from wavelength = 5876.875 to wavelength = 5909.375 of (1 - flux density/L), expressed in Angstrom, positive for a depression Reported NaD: 2.0 Angstrom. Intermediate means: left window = 10.4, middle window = 9.87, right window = 10.7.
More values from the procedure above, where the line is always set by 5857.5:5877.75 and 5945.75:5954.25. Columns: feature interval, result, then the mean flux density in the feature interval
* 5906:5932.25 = -1.4 Angstrom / 10.9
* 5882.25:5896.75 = 1.4 Angstrom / 9.31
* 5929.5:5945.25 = -0.6 Angstrom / 10.7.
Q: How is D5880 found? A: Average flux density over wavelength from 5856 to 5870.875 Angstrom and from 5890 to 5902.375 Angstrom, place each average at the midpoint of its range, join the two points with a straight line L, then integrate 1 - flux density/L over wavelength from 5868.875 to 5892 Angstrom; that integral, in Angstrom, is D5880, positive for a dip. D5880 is 0.8 Angstrom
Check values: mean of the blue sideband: 10.4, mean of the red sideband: 9.84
